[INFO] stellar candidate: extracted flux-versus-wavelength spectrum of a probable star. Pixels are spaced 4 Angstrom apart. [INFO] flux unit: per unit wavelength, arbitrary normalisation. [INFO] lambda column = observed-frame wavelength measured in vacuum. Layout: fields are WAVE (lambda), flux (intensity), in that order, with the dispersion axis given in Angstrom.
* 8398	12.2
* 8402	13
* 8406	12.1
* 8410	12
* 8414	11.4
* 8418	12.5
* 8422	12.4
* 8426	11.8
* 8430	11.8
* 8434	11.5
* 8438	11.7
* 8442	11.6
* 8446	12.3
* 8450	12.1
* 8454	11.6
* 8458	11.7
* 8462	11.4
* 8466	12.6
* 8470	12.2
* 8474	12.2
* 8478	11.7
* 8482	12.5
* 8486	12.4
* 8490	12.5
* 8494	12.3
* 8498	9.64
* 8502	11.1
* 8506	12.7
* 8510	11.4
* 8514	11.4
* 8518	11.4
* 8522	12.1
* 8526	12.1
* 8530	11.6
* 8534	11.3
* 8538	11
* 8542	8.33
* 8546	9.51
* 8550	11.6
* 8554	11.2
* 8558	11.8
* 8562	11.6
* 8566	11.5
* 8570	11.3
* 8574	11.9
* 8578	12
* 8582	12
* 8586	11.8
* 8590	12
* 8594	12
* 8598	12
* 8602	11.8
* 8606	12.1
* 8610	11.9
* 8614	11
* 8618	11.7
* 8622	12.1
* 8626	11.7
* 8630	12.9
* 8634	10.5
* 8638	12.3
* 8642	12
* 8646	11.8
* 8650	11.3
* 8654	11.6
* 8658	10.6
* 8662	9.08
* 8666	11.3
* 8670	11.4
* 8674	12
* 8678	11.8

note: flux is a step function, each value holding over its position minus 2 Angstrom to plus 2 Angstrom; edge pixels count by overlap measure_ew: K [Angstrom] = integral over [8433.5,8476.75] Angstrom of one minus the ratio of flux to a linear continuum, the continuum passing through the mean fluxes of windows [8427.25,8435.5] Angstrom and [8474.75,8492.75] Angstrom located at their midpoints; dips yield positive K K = 0.1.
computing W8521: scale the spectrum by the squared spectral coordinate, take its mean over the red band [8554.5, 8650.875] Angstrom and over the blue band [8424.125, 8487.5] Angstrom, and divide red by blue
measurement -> 1.0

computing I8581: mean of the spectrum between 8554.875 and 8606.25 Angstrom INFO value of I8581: 11.8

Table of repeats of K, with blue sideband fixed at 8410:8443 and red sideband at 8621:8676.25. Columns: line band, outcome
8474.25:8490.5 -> -0.7 Angstrom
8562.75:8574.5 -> 0.1 Angstrom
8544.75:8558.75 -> 0.7 Angstrom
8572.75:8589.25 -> -0.5 Angstrom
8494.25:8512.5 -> 0.6 Angstrom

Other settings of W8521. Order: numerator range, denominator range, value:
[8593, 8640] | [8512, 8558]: 1.09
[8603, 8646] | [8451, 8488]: 1.02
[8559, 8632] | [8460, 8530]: 1.02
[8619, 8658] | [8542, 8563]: 1.10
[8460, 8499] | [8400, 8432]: 1.00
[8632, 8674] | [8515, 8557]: 1.04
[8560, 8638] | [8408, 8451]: 1.03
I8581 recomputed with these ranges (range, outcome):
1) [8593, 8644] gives 11.8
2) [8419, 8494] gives 12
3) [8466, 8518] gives 11.8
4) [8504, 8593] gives 11.4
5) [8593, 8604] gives 11.9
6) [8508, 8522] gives 11.5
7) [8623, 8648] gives 11.9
